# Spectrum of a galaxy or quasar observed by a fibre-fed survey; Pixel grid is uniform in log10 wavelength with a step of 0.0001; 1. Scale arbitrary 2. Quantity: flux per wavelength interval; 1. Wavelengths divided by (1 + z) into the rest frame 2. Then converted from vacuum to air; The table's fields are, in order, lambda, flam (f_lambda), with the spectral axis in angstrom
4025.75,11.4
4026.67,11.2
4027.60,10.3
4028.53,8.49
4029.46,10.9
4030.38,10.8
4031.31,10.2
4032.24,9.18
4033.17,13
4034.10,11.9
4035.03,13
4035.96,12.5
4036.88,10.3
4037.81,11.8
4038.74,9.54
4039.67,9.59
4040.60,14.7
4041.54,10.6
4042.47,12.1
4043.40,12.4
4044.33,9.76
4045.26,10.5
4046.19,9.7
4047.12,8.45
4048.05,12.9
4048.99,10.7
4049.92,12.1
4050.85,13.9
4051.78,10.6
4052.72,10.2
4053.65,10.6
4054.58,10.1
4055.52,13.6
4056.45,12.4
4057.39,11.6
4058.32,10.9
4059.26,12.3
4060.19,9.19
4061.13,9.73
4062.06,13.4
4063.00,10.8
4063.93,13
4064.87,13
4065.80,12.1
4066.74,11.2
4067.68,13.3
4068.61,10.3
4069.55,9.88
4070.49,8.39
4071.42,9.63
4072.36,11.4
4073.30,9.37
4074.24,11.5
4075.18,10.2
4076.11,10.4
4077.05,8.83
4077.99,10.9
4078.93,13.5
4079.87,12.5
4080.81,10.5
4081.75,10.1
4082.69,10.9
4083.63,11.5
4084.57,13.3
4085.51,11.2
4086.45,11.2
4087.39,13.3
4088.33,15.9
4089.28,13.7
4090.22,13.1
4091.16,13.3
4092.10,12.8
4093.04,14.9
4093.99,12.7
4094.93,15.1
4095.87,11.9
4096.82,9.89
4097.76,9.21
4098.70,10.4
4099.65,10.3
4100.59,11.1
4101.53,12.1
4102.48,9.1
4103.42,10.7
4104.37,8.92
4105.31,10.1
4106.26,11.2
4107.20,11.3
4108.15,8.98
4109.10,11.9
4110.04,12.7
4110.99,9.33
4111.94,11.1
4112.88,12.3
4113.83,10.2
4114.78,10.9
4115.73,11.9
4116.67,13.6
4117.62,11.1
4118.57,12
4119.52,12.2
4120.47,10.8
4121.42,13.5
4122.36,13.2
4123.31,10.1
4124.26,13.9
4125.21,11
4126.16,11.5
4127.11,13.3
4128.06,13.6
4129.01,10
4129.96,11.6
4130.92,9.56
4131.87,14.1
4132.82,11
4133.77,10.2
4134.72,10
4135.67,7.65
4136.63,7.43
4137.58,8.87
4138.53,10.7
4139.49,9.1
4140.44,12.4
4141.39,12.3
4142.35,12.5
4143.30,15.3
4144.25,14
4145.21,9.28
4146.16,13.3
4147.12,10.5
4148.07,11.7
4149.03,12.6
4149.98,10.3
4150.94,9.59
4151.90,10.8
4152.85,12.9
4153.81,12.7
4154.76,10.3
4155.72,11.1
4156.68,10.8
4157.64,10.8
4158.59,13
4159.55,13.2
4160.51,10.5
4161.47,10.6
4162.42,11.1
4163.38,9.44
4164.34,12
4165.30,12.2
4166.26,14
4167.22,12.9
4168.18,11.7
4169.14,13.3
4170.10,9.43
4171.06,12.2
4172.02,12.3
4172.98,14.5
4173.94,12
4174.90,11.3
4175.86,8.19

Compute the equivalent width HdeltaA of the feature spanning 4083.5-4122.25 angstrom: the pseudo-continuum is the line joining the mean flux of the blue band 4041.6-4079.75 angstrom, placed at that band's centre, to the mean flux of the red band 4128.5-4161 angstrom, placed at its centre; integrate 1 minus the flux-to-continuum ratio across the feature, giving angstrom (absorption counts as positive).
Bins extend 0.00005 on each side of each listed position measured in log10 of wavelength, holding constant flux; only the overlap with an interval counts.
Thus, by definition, -2.0 angstrom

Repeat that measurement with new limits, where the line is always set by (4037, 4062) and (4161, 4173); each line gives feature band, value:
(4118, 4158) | 1.1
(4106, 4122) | 0.1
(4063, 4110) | -0.2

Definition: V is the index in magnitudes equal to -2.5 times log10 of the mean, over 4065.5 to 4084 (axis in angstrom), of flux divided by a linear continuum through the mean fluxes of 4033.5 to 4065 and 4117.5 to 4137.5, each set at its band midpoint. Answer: 0.05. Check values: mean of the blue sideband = 11.4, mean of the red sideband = 11.3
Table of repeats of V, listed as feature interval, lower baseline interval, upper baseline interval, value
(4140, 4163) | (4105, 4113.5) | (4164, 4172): 0.01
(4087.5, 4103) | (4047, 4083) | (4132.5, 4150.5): -0.11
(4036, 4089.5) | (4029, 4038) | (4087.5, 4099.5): 0.06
